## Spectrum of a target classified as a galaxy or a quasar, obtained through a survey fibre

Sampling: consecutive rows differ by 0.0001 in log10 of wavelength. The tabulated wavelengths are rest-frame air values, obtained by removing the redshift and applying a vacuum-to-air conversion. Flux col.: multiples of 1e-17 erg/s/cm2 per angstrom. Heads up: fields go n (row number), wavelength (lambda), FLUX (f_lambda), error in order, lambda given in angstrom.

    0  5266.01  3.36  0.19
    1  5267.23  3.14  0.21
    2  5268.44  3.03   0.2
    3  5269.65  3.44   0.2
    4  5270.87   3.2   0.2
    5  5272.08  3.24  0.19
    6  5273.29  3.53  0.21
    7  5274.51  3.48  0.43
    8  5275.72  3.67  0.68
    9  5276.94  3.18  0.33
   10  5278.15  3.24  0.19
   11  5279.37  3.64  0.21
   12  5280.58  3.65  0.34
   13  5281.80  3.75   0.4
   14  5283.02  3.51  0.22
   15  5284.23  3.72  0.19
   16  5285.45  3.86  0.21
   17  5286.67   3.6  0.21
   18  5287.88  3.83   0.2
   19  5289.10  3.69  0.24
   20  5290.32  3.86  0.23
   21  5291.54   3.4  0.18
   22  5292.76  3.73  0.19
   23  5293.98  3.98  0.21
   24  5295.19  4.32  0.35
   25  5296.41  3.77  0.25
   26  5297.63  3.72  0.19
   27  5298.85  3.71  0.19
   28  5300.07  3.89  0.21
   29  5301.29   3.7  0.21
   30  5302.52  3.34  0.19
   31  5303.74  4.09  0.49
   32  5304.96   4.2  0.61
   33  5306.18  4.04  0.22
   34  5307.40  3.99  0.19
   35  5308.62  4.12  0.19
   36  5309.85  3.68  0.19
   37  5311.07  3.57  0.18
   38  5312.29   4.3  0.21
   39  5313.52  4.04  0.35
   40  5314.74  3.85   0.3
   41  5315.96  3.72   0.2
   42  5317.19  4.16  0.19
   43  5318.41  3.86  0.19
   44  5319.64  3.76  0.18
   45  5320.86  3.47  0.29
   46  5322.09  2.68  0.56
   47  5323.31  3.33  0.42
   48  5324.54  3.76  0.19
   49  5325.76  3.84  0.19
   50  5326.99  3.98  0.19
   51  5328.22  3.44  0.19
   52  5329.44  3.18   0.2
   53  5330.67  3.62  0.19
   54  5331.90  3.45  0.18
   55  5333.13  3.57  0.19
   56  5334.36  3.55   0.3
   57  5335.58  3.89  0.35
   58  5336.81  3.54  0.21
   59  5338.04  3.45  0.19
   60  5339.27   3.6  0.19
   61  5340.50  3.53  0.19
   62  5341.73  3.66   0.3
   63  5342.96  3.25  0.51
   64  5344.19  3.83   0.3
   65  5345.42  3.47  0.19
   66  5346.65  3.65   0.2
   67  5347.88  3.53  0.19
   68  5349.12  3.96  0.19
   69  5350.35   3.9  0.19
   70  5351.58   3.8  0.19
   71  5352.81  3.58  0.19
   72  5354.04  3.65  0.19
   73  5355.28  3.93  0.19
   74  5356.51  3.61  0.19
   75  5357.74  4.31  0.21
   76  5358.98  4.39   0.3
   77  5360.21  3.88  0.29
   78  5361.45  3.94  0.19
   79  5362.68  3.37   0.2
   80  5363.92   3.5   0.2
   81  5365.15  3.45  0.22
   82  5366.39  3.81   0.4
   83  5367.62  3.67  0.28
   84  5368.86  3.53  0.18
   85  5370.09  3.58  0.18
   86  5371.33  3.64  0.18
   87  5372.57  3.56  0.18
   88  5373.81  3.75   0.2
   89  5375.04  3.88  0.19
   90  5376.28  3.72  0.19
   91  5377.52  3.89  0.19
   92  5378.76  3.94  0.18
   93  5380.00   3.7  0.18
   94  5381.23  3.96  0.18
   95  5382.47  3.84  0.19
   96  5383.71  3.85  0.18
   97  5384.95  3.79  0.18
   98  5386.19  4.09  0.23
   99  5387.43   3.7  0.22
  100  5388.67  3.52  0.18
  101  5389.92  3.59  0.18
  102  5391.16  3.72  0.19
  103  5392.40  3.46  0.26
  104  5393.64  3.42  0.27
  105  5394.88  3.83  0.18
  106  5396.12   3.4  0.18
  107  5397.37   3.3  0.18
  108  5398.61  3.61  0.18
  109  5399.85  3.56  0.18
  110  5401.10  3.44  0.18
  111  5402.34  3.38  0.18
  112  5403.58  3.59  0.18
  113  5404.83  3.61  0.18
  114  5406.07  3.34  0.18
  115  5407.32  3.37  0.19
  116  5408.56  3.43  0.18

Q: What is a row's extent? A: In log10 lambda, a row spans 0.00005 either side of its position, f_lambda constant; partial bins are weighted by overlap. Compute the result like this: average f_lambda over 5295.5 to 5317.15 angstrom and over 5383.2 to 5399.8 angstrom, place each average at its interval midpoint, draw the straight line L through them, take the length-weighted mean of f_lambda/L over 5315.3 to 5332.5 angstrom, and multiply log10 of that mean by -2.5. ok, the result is 0.07 mag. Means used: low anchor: 3.88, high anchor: 3.63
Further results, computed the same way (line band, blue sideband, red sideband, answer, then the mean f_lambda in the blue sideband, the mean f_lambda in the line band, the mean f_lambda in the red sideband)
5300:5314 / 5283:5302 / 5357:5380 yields -0.04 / 3.77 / 3.91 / 3.76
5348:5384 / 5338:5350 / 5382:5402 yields -0.05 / 3.61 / 3.77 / 3.63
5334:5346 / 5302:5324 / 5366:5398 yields 0.05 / 3.79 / 3.58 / 3.7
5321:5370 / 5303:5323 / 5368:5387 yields 0.05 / 3.84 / 3.64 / 3.78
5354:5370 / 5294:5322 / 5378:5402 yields -0.01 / 3.86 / 3.77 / 3.67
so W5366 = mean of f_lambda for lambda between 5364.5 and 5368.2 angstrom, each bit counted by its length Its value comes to 3.65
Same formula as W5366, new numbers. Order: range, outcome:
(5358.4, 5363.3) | 3.89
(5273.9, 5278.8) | 3.39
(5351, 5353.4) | 3.69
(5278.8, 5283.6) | 3.64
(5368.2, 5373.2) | 3.57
